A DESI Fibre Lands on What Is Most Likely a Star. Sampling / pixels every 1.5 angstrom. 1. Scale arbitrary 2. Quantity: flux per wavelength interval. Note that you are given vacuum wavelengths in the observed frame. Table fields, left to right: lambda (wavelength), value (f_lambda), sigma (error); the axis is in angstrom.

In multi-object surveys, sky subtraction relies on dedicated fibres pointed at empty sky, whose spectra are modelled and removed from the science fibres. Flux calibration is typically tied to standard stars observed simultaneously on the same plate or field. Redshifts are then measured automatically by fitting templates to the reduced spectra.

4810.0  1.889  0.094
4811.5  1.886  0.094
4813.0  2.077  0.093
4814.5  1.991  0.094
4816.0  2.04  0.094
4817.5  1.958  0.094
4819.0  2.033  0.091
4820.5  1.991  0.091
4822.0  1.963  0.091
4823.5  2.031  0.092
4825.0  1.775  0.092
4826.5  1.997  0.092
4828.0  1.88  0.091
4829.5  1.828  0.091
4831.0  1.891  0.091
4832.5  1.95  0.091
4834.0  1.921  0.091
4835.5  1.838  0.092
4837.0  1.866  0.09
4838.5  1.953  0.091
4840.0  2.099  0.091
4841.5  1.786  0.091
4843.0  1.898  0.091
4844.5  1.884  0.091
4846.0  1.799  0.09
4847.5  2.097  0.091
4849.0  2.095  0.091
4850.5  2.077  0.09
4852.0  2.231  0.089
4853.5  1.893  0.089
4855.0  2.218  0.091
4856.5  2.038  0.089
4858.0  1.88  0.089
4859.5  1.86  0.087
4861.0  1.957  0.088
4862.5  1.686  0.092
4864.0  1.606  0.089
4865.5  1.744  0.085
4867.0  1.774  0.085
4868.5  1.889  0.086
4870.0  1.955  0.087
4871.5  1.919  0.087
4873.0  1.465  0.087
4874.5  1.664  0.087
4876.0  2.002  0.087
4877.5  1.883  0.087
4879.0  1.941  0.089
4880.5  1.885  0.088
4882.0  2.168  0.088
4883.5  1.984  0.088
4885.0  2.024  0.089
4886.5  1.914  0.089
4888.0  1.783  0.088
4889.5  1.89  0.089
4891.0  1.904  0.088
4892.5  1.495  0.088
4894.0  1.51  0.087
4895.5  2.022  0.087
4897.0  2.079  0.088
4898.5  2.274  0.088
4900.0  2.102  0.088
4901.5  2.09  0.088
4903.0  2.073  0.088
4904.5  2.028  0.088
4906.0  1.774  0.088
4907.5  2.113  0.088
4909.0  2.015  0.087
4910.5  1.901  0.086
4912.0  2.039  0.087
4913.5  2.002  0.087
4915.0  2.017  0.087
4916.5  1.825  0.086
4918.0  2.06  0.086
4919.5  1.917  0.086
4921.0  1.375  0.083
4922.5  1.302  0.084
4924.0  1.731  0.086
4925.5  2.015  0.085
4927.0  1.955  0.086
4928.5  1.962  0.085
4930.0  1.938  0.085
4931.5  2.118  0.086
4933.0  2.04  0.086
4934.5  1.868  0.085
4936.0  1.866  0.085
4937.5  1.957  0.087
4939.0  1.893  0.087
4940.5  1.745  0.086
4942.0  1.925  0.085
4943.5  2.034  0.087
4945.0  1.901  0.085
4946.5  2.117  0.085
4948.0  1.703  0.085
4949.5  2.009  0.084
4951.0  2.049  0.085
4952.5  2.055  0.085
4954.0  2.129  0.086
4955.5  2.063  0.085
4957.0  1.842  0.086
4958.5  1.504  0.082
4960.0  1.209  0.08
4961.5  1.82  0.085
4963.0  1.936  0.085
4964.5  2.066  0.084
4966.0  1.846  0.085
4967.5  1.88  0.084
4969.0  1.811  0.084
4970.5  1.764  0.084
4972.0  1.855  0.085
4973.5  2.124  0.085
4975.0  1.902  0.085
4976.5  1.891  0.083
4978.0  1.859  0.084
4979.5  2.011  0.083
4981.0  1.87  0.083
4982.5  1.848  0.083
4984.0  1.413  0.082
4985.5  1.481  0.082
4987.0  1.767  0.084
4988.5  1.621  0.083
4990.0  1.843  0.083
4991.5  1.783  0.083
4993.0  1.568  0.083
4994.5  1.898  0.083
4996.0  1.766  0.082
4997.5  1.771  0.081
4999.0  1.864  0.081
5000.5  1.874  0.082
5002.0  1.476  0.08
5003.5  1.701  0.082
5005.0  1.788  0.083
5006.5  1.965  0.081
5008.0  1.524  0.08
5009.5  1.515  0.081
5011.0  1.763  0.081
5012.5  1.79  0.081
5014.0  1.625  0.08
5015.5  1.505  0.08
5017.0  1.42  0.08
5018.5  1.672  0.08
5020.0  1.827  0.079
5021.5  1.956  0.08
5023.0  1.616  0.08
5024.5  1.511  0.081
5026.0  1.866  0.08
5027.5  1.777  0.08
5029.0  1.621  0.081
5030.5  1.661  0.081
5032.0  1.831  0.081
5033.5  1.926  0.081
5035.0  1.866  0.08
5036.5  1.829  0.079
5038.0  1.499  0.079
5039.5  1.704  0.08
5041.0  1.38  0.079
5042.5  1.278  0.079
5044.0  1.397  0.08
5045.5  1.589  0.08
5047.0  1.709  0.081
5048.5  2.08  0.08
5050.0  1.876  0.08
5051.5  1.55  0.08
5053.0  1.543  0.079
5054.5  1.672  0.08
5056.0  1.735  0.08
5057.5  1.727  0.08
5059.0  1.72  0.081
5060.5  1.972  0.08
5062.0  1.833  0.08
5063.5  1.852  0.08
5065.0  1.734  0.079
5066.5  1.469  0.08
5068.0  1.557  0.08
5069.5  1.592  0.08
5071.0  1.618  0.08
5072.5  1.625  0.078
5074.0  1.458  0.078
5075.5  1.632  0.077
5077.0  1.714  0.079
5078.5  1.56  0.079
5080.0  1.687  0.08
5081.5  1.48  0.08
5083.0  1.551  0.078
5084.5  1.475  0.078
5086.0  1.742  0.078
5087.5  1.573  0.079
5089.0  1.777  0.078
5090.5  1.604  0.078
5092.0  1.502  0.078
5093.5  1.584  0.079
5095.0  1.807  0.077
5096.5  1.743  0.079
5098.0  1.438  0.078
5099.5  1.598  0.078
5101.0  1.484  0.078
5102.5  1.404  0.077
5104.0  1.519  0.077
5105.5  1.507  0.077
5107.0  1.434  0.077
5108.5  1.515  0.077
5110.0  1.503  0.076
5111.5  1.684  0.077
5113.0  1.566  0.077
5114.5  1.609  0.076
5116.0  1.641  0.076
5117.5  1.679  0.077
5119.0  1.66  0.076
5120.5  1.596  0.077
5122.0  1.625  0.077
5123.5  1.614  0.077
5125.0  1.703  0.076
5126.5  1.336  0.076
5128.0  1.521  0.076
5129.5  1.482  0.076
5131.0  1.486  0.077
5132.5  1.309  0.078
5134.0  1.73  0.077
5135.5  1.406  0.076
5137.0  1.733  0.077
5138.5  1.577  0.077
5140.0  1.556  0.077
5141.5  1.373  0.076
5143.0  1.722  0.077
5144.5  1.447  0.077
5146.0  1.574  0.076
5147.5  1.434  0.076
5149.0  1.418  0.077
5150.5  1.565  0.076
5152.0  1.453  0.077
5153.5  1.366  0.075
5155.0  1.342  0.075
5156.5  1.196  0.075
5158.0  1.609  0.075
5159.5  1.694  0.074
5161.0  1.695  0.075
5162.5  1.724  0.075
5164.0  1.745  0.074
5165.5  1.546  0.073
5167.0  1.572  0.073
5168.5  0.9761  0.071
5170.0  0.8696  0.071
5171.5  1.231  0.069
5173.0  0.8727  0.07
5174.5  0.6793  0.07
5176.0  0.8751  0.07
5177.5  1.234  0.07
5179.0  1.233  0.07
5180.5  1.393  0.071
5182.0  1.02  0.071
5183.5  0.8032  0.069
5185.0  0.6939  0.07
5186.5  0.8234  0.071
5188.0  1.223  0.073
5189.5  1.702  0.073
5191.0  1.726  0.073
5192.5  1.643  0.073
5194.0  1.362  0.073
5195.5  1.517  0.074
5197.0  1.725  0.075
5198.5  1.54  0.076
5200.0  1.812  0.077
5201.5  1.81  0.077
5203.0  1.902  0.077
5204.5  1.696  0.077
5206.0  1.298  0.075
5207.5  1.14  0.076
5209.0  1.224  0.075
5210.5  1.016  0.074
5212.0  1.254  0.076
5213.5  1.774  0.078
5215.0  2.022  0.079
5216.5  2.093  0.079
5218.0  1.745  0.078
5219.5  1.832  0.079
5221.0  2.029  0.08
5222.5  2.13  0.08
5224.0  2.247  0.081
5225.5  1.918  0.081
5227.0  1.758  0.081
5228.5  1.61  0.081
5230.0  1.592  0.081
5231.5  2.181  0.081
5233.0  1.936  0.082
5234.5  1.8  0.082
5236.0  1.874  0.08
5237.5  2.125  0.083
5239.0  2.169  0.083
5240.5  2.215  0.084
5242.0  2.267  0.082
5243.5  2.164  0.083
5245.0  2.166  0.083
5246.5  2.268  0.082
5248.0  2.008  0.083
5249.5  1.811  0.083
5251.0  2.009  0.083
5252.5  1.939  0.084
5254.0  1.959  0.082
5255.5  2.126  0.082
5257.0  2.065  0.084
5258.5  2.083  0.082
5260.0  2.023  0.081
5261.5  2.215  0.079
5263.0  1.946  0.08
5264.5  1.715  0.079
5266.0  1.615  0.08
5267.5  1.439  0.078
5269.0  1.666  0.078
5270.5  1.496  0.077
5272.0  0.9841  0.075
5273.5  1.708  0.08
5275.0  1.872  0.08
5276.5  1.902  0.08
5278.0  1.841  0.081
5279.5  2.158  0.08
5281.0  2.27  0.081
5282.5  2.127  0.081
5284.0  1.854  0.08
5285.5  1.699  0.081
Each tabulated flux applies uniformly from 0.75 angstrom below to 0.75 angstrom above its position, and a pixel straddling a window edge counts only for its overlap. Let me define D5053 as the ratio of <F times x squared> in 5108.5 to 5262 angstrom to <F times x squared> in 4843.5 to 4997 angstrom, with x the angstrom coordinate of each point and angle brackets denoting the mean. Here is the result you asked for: 1.0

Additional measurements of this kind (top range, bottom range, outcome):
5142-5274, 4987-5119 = 1.04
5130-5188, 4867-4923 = 0.78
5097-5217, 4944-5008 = 0.86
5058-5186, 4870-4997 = 0.86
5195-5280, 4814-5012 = 1.11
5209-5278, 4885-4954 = 1.11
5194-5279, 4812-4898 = 1.11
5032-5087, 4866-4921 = 0.92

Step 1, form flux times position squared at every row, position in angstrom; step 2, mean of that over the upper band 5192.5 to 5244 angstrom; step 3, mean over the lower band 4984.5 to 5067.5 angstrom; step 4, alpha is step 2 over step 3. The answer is 1.13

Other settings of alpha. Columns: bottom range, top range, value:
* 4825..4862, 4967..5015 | 0.96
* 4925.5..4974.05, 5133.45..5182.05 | 0.79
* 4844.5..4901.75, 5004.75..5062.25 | 0.94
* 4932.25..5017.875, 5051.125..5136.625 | 0.93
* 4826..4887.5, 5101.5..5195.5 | 0.84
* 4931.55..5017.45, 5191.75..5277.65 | 1.11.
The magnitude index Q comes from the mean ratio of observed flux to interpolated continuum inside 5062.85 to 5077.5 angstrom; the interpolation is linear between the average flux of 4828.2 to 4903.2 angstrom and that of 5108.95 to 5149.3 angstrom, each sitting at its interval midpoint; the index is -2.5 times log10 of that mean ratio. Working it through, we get 0.010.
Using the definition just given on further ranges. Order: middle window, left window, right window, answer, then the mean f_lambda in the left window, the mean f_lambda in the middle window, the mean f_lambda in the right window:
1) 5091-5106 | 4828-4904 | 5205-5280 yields 0.20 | 1.92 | 1.56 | 1.85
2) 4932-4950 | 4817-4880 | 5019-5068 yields -0.06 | 1.91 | 1.92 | 1.7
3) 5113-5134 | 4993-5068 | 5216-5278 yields 0.15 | 1.7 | 1.56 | 1.92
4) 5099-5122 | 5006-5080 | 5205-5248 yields 0.12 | 1.68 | 1.56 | 1.85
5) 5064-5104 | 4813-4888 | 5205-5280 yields 0.18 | 1.92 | 1.59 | 1.85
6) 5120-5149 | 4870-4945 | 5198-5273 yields 0.21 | 1.91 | 1.53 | 1.83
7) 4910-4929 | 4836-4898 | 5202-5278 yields 0.02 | 1.9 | 1.85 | 1.84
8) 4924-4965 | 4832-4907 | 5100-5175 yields -0.07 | 1.92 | 1.91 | 1.48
